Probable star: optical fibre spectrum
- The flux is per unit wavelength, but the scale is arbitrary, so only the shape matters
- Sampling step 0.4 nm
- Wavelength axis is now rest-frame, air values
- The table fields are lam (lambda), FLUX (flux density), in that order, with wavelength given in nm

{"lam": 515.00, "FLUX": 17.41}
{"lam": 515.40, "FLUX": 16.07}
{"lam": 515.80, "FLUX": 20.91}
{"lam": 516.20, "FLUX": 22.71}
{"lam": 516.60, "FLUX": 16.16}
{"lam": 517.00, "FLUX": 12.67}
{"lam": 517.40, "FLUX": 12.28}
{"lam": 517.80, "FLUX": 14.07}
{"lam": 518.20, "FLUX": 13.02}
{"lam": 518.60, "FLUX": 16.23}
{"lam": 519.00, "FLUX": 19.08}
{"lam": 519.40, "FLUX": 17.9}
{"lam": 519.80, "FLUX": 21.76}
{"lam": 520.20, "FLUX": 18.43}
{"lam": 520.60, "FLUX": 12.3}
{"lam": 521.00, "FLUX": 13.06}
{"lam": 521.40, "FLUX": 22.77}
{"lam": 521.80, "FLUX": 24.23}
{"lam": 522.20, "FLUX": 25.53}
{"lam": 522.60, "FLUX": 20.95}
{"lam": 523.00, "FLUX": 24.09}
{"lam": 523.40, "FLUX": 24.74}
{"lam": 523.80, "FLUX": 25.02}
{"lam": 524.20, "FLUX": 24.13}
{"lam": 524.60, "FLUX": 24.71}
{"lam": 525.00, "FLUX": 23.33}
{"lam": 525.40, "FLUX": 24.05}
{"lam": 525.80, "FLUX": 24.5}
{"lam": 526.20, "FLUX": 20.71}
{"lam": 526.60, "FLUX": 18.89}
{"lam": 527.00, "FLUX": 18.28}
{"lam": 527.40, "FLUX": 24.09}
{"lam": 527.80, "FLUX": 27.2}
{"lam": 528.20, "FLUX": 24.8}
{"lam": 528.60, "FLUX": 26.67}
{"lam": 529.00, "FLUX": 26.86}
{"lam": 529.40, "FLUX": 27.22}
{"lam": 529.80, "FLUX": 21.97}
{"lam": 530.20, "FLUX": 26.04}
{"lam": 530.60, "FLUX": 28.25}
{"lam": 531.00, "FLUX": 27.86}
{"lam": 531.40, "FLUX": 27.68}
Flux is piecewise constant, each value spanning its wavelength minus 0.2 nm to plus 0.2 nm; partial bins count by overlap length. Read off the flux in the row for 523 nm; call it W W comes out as 24.09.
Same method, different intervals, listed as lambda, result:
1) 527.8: 27.2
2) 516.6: 16.16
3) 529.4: 27.22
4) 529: 26.86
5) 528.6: 26.67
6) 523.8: 25.02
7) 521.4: 22.77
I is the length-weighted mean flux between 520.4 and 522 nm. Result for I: 18.1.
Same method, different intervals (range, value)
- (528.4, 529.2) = 26.8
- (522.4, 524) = 23.7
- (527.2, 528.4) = 25.4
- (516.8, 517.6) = 12.5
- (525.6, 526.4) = 22.6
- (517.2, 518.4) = 13.1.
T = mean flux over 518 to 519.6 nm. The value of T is 16.6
